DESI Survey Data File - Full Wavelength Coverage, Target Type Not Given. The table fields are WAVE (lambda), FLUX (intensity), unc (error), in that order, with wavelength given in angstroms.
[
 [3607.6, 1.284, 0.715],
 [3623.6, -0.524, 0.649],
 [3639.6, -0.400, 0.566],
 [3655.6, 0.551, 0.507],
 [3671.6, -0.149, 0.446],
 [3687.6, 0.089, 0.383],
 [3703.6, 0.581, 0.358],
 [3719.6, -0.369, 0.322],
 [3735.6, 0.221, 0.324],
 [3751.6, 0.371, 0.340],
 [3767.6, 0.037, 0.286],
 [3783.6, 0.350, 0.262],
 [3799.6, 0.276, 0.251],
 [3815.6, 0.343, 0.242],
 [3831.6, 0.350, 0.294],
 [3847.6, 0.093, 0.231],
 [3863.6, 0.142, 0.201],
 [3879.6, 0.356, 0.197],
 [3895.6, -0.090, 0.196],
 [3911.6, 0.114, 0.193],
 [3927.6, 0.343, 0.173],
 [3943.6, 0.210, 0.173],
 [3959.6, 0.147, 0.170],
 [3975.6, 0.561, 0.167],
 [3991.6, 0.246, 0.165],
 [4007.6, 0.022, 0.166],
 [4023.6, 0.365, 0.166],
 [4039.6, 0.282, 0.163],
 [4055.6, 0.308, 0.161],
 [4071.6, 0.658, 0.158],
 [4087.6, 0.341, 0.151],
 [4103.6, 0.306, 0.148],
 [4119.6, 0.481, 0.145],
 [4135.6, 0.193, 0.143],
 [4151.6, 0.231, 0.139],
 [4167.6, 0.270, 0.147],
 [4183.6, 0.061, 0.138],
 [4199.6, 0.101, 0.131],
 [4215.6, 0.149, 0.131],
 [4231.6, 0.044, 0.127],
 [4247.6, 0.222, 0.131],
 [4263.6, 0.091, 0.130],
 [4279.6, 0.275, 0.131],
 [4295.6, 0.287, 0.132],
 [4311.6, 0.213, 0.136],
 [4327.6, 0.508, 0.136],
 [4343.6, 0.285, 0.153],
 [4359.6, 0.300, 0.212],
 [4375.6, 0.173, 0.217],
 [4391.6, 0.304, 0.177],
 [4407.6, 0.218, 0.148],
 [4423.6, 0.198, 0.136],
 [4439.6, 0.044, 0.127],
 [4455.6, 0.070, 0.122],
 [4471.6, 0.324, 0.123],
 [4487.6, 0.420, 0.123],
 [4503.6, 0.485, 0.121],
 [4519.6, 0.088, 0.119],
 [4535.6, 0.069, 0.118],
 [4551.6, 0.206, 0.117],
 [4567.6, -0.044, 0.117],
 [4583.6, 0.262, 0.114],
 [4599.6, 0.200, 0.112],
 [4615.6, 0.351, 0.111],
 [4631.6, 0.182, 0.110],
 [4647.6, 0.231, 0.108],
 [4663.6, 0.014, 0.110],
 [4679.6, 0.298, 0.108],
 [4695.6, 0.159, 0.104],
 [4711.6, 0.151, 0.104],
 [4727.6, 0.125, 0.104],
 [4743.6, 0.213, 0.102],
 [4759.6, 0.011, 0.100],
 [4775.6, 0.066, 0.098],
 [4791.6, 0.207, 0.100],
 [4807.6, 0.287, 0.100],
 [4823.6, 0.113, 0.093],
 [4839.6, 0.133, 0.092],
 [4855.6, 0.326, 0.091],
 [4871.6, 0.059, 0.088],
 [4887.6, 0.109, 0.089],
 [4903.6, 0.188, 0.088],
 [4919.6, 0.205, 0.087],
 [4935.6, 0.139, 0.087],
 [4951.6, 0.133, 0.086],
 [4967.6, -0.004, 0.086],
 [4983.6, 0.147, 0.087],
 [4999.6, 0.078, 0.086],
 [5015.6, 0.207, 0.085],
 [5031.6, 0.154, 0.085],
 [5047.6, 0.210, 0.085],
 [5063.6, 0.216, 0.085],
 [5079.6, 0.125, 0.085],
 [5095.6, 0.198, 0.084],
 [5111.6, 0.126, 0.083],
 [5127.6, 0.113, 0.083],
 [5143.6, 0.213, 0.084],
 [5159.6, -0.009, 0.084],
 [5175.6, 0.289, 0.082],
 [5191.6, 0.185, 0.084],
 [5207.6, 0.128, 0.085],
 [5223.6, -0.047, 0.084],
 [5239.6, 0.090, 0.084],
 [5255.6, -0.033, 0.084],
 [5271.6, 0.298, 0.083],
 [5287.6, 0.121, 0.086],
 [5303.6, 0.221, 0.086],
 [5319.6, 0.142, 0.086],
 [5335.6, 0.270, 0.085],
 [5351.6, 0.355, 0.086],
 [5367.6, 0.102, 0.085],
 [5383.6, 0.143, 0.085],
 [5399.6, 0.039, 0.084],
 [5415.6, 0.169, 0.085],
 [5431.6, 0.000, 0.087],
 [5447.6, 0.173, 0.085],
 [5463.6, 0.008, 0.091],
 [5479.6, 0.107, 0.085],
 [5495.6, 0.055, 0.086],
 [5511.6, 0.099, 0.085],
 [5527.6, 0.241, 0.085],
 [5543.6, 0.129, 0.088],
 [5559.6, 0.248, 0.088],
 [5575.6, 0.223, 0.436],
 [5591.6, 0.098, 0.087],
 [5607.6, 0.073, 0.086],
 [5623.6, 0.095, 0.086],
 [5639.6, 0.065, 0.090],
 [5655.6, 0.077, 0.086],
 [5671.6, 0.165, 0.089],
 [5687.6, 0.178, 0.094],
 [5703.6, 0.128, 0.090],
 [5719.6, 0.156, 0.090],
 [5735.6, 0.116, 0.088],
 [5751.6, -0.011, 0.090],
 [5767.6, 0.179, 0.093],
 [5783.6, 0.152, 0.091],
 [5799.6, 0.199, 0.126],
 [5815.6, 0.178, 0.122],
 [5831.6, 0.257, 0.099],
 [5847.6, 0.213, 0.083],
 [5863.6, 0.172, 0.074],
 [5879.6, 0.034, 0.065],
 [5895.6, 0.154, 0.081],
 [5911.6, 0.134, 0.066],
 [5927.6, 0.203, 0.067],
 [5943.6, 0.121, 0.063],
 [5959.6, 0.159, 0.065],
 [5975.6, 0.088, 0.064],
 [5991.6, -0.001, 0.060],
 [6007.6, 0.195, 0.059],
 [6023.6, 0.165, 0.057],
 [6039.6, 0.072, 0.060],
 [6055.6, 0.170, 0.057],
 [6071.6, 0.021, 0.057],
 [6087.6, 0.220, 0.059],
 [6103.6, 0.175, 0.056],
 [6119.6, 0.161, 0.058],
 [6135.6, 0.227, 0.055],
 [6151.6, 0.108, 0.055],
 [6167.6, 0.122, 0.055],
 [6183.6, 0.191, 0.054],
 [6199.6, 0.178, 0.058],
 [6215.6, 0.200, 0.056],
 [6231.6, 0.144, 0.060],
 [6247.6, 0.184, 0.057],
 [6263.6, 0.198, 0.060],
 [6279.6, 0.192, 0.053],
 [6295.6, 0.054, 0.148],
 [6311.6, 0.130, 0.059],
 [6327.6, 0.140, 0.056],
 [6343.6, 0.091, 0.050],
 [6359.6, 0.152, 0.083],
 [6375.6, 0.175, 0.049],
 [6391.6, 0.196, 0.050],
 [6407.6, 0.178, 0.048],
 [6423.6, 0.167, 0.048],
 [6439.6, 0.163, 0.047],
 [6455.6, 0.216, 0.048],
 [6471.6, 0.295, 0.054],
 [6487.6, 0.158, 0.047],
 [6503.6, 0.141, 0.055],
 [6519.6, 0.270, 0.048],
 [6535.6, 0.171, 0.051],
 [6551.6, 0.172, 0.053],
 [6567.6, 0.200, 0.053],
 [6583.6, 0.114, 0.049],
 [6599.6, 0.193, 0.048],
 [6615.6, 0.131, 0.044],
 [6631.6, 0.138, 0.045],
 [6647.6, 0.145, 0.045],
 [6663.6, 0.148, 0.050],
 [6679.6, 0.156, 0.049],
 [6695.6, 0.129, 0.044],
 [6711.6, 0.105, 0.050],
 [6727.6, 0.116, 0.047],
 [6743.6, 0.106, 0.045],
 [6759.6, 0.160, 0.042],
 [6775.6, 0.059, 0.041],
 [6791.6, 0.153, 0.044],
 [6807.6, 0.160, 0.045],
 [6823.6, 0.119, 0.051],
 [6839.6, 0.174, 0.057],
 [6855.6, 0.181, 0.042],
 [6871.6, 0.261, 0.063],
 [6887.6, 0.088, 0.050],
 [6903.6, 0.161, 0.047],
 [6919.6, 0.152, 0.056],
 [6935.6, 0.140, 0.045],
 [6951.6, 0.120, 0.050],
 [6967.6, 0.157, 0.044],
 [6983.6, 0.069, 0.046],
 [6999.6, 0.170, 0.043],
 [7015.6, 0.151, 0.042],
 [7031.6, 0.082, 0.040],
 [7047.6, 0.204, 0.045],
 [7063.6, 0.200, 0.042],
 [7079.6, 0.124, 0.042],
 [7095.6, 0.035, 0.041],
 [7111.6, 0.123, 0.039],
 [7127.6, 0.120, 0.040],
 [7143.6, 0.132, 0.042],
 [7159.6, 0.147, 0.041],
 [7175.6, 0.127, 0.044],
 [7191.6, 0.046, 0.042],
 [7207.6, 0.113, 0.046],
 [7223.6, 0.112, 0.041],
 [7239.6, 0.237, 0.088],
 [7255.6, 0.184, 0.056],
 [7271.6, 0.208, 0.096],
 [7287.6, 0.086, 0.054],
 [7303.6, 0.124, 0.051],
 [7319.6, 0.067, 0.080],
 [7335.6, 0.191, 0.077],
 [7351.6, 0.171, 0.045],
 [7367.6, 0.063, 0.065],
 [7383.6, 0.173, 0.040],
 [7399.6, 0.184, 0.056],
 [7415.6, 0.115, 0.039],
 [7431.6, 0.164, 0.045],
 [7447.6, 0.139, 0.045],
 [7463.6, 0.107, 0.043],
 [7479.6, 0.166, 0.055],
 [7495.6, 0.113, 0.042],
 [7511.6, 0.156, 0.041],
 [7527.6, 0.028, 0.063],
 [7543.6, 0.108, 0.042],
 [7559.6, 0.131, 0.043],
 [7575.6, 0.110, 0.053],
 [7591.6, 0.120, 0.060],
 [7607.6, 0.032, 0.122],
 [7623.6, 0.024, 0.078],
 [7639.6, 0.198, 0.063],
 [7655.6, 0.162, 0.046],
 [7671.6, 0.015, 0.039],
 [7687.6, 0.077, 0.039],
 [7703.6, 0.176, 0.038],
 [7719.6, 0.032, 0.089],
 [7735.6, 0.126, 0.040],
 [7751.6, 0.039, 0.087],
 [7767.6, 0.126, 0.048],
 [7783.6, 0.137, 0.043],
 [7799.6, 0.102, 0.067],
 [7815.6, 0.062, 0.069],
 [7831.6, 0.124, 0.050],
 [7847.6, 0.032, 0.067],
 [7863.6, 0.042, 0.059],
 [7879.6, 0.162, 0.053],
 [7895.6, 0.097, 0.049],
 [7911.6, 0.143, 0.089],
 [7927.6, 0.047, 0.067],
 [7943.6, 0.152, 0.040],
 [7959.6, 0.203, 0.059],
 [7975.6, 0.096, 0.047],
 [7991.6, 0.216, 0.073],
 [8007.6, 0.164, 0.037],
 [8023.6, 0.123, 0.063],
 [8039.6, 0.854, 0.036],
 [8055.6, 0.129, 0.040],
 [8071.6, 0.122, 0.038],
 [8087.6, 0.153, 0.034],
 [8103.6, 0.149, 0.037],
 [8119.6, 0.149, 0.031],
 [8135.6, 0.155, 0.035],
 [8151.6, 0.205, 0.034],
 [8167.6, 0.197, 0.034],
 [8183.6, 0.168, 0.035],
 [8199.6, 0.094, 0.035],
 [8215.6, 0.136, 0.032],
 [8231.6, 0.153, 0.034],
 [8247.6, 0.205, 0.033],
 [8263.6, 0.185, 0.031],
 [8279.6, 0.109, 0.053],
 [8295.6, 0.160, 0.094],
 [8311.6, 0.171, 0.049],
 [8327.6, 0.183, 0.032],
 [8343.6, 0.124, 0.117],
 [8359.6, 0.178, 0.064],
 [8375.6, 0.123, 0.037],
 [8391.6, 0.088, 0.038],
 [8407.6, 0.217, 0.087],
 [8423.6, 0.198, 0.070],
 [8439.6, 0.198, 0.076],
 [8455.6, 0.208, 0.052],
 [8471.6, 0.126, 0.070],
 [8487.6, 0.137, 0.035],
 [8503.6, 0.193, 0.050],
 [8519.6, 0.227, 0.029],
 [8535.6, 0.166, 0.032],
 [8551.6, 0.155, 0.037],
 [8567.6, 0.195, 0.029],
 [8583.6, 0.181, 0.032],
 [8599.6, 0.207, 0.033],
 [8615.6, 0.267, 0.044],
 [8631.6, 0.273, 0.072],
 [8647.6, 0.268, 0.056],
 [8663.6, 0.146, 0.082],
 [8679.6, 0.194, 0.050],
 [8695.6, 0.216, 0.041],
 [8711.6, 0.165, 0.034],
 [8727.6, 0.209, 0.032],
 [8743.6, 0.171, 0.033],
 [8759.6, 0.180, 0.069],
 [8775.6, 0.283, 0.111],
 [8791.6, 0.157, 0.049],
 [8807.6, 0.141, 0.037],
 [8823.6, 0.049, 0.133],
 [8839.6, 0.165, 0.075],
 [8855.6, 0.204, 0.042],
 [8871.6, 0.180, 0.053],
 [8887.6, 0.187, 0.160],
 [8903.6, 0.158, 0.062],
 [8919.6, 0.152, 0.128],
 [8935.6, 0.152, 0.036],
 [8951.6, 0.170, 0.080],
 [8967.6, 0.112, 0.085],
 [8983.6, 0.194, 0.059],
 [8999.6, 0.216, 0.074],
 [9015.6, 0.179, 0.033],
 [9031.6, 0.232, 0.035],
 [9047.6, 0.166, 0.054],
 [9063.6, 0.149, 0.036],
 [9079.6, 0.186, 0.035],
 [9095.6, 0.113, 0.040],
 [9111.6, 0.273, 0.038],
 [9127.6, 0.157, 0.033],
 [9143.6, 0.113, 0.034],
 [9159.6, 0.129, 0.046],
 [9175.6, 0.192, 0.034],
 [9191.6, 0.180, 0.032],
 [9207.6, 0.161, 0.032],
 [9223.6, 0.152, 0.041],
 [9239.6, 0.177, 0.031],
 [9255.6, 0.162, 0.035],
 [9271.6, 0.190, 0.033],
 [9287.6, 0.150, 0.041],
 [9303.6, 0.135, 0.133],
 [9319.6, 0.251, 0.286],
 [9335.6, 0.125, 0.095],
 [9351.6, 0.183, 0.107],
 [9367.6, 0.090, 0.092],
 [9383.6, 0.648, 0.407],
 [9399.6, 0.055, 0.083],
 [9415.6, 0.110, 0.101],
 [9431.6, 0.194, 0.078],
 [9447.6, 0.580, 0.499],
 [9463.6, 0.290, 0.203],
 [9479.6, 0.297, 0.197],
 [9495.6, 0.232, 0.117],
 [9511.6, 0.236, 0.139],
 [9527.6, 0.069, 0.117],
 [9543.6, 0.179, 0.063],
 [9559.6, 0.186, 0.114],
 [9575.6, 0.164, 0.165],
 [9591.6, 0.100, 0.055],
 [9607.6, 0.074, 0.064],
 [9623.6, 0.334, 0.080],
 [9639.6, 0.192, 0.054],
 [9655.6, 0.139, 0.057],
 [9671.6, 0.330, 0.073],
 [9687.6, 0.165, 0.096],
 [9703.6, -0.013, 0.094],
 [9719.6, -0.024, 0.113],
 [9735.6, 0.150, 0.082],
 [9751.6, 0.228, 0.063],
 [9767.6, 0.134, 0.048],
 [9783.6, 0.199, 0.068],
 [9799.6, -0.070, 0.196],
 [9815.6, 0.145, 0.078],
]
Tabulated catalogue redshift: 1.157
